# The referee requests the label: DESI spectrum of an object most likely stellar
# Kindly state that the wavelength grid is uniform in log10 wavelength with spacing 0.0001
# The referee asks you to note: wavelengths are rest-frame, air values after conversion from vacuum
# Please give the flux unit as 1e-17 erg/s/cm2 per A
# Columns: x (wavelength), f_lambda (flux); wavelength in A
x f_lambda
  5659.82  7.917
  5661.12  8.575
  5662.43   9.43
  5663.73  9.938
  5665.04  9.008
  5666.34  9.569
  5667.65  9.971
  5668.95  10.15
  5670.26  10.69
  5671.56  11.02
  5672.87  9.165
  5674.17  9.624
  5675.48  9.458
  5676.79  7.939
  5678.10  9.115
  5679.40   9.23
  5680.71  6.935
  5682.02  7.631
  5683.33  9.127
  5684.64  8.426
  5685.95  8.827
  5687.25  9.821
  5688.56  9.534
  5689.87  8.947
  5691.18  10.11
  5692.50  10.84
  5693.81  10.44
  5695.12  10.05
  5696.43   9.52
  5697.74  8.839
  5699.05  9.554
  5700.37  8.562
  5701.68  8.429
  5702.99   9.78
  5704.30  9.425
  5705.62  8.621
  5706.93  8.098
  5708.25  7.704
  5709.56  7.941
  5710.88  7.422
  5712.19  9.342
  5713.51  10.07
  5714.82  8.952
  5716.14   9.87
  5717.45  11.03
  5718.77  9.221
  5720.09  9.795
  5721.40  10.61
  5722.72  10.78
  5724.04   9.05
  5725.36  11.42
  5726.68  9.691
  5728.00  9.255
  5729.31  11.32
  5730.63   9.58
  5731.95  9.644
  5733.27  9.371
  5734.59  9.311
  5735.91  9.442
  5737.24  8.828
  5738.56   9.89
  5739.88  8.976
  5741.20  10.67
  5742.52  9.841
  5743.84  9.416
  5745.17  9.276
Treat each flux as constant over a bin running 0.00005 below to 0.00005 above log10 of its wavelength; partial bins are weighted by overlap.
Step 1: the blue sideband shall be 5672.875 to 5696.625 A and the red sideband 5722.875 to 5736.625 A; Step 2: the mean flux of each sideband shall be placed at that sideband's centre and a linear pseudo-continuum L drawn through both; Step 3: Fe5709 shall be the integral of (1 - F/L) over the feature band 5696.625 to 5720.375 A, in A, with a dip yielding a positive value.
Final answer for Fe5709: 1.24 A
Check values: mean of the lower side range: 9.19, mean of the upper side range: 9.84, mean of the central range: 9.03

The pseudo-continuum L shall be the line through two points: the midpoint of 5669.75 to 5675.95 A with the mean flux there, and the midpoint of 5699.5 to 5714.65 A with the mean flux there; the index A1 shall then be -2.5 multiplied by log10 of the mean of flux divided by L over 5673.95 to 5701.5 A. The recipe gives 0.03 mag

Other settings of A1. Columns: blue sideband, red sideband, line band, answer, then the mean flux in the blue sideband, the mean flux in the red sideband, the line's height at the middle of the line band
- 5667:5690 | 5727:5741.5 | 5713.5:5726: -0.061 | 9.21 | 9.64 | 9.53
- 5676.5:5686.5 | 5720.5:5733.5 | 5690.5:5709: -0.024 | 8.41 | 10.1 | 9.09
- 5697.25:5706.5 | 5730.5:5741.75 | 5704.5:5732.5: -0.027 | 9.01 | 9.51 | 9.25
